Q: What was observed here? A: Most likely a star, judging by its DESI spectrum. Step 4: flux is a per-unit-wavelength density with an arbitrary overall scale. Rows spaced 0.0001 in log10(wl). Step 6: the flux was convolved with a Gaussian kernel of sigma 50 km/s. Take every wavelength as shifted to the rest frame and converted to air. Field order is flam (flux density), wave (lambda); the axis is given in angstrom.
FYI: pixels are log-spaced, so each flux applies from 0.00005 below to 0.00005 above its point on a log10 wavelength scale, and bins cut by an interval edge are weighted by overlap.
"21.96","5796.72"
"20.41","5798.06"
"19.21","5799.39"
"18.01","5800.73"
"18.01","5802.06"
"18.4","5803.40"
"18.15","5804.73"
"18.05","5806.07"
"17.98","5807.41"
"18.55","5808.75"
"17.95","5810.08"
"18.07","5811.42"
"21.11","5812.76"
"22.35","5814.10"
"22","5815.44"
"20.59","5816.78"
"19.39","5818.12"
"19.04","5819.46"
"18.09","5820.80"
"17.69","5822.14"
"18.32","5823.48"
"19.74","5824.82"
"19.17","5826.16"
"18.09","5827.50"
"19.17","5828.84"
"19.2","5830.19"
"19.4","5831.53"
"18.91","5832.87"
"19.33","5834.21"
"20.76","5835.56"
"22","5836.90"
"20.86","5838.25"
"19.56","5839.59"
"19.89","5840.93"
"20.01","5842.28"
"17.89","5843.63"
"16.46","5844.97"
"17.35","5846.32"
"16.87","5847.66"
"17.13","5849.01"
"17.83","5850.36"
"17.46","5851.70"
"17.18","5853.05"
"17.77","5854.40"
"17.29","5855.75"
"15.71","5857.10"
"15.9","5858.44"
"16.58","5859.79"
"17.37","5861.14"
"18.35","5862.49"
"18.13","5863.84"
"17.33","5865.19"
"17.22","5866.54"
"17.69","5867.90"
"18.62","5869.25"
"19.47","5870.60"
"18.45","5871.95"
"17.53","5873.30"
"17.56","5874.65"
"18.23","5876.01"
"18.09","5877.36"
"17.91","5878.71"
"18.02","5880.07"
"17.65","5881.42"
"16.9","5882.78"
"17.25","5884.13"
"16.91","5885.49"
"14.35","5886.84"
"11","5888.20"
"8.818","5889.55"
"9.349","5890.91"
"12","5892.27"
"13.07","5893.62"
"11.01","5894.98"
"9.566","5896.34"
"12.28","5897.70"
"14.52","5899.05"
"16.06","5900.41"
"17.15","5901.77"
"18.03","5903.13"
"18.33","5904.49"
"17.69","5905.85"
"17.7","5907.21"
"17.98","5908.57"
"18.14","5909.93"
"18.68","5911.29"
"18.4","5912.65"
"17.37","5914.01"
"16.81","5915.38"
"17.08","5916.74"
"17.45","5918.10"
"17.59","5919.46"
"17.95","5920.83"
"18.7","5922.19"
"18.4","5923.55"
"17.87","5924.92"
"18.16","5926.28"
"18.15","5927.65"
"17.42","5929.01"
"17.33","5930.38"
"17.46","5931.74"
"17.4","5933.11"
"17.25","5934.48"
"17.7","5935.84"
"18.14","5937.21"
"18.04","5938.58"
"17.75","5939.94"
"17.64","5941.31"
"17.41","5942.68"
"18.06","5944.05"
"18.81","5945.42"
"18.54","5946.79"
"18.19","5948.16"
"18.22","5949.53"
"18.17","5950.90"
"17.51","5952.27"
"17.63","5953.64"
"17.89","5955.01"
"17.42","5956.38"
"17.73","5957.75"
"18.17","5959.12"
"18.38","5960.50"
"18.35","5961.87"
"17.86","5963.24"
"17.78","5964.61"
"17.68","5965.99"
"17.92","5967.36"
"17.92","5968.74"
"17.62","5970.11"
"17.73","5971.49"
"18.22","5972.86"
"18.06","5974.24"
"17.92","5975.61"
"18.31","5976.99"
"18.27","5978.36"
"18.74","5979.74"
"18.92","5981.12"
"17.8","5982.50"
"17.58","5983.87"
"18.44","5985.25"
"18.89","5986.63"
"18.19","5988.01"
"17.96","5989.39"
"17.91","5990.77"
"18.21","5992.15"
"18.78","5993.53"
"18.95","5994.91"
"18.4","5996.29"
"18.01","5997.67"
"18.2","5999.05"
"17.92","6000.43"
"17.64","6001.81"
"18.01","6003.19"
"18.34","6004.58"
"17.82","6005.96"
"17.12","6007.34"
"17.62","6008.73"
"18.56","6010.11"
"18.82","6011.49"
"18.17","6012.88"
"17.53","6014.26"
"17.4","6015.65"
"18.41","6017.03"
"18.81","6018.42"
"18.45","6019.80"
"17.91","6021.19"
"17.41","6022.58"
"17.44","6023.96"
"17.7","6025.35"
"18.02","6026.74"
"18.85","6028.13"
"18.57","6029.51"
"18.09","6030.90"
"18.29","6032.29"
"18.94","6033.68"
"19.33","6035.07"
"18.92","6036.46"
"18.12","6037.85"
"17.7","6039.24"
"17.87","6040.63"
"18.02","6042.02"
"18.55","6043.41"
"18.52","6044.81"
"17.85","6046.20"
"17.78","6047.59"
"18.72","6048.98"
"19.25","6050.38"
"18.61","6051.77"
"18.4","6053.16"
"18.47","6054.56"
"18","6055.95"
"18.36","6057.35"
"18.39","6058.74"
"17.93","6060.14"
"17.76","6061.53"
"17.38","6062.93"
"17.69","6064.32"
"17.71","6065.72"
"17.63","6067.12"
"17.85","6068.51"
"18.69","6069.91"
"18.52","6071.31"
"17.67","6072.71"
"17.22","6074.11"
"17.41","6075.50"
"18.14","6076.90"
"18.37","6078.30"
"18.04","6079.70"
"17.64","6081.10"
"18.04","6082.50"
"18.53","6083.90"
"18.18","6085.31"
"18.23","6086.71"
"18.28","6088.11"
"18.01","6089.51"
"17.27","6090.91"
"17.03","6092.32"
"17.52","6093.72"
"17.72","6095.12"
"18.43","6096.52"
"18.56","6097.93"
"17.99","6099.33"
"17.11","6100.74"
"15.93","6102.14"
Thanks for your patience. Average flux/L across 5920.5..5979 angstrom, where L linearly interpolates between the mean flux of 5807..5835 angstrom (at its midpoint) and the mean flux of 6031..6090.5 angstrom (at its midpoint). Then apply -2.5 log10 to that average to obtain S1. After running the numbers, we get 0.04 mag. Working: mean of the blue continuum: 19.3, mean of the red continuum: 18.2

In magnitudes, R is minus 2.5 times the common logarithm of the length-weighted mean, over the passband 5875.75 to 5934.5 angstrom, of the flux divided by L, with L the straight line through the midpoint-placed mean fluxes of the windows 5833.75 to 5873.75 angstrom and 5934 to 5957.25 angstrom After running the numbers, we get 0.11 mag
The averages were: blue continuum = 18.1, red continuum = 17.9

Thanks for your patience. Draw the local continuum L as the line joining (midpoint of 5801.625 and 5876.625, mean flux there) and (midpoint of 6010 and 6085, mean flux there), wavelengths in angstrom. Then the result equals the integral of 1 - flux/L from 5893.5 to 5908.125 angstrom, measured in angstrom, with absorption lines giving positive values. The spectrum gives 2.6 angstrom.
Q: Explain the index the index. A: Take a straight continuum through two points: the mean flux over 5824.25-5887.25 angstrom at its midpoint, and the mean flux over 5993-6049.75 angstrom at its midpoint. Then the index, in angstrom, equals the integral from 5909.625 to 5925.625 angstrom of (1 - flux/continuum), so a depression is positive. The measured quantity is 0.2 angstrom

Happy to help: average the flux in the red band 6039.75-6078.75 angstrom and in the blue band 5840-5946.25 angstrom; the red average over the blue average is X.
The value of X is 1.07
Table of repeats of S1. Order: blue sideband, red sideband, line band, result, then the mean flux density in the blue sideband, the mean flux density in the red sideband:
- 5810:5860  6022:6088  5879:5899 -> 0.344 mag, 18.8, 18.1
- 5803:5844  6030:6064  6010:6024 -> 0.020 mag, 19.4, 18.3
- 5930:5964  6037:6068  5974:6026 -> -0.007 mag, 17.9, 18.1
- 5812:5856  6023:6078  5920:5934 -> 0.048 mag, 19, 18.2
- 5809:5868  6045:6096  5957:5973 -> 0.021 mag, 18.6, 18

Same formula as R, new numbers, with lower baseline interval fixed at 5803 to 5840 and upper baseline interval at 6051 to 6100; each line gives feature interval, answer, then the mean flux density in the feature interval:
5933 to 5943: 0.06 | 17.7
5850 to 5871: 0.10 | 17.5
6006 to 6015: 0.02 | 18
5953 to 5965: 0.04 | 17.9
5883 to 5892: 0.40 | 13.1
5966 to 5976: 0.04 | 17.9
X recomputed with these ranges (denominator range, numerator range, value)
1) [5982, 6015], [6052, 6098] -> 0.99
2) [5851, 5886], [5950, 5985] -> 1.02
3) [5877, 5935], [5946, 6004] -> 1.11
